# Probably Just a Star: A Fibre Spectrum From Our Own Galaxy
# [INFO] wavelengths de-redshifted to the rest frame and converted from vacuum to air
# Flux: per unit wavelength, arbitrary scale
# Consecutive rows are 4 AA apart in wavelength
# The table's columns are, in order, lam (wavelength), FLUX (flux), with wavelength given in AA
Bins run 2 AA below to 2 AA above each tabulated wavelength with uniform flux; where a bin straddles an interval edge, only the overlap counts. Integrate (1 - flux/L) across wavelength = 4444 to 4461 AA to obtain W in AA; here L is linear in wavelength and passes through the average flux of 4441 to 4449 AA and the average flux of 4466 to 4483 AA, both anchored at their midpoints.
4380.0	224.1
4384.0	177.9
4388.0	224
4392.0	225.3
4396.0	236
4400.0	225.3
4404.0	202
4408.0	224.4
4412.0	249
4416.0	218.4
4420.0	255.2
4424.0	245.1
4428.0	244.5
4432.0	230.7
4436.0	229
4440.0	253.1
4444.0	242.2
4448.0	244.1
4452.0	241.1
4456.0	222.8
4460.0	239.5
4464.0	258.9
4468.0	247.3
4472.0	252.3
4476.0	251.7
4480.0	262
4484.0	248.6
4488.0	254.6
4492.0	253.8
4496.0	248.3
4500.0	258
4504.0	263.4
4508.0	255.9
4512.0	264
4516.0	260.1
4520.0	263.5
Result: 0.6 AA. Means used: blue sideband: 244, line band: 237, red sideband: 253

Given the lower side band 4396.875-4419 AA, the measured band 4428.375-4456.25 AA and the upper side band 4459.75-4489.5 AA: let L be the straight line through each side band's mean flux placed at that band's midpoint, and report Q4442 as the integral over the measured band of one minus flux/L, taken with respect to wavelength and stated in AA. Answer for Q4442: 0.1 AA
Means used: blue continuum 226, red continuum 253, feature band 239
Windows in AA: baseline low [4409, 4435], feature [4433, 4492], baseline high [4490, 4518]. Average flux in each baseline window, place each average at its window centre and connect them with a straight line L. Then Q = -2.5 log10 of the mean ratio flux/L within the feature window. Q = 0.01 mag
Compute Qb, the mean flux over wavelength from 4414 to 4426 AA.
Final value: 240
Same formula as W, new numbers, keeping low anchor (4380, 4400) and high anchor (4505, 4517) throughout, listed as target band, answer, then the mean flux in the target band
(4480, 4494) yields -0.1 AA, 254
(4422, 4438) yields -0.4 AA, 237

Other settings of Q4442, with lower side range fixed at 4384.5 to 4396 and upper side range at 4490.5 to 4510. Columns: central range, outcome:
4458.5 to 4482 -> -0.6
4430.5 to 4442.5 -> -0.1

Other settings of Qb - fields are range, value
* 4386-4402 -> 228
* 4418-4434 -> 244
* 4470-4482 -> 255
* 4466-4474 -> 250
